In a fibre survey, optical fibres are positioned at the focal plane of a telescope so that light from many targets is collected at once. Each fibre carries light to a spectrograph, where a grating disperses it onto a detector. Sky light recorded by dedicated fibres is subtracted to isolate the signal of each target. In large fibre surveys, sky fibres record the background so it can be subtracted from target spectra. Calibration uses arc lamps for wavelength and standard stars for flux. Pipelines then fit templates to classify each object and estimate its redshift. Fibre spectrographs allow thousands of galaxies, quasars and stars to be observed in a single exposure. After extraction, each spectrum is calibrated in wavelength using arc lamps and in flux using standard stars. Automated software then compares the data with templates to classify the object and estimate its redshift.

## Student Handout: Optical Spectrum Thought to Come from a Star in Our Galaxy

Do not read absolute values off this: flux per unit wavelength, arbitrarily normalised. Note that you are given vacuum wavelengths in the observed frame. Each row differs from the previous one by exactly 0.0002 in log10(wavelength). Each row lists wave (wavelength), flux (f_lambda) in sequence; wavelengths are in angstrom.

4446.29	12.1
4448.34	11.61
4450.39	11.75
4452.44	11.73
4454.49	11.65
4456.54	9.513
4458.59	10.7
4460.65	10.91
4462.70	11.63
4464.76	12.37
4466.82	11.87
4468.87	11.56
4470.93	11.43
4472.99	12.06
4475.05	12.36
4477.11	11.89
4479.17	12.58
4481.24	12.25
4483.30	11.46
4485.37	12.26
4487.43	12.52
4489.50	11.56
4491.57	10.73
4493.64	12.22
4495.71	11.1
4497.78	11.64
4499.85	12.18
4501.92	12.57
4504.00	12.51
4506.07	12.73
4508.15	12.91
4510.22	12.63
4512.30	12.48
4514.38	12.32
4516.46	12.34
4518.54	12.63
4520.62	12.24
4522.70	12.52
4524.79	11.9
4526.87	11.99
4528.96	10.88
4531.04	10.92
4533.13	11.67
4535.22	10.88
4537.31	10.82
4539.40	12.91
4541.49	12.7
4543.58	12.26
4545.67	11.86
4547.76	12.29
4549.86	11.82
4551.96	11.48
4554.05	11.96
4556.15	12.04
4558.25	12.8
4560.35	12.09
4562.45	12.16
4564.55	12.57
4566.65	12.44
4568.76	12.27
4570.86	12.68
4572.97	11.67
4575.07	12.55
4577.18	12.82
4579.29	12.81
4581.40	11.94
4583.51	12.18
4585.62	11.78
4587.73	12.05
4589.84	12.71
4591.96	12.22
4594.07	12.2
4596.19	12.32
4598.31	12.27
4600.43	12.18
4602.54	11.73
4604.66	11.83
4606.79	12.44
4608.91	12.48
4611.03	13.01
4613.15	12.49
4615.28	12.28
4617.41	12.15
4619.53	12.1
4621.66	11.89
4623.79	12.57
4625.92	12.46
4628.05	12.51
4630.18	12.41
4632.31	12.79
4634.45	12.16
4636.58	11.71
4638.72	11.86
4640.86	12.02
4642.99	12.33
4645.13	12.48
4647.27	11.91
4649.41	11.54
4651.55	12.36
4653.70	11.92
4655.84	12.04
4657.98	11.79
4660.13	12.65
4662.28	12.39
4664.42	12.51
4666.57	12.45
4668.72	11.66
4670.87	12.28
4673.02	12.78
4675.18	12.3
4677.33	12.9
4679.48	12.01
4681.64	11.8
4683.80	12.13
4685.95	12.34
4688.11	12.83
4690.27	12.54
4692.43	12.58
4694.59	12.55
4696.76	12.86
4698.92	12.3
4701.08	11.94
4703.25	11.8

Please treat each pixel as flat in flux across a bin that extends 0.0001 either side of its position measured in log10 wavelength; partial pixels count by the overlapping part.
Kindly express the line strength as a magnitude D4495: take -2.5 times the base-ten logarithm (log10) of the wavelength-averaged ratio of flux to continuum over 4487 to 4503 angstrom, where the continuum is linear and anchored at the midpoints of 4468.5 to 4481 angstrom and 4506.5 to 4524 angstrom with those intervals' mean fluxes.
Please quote 0.04 mag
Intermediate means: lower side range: 12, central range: 11.8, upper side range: 12.5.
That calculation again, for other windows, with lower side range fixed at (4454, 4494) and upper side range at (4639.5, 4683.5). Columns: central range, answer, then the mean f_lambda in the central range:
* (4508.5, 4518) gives -0.06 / 12.5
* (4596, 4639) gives -0.02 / 12.3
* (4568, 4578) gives -0.04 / 12.4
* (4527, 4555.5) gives 0.01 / 11.7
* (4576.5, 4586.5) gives -0.03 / 12.3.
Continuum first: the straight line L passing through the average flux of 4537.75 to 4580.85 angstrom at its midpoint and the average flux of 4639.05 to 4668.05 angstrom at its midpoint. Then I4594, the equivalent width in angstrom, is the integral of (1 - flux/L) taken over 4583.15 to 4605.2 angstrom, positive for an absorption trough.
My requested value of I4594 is 0.2 angstrom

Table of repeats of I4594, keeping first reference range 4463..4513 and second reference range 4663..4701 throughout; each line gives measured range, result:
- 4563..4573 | -0.15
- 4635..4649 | 0.33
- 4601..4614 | -0.06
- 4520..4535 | 0.57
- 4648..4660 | 0.35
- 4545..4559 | 0.17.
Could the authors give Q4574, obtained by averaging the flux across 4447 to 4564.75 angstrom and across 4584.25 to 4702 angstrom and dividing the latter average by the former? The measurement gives 1.0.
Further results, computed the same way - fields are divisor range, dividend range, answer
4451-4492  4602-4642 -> 1.05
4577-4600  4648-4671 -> 0.99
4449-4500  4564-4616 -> 1.06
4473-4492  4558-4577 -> 1.03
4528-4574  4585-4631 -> 1.03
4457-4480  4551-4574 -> 1.04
